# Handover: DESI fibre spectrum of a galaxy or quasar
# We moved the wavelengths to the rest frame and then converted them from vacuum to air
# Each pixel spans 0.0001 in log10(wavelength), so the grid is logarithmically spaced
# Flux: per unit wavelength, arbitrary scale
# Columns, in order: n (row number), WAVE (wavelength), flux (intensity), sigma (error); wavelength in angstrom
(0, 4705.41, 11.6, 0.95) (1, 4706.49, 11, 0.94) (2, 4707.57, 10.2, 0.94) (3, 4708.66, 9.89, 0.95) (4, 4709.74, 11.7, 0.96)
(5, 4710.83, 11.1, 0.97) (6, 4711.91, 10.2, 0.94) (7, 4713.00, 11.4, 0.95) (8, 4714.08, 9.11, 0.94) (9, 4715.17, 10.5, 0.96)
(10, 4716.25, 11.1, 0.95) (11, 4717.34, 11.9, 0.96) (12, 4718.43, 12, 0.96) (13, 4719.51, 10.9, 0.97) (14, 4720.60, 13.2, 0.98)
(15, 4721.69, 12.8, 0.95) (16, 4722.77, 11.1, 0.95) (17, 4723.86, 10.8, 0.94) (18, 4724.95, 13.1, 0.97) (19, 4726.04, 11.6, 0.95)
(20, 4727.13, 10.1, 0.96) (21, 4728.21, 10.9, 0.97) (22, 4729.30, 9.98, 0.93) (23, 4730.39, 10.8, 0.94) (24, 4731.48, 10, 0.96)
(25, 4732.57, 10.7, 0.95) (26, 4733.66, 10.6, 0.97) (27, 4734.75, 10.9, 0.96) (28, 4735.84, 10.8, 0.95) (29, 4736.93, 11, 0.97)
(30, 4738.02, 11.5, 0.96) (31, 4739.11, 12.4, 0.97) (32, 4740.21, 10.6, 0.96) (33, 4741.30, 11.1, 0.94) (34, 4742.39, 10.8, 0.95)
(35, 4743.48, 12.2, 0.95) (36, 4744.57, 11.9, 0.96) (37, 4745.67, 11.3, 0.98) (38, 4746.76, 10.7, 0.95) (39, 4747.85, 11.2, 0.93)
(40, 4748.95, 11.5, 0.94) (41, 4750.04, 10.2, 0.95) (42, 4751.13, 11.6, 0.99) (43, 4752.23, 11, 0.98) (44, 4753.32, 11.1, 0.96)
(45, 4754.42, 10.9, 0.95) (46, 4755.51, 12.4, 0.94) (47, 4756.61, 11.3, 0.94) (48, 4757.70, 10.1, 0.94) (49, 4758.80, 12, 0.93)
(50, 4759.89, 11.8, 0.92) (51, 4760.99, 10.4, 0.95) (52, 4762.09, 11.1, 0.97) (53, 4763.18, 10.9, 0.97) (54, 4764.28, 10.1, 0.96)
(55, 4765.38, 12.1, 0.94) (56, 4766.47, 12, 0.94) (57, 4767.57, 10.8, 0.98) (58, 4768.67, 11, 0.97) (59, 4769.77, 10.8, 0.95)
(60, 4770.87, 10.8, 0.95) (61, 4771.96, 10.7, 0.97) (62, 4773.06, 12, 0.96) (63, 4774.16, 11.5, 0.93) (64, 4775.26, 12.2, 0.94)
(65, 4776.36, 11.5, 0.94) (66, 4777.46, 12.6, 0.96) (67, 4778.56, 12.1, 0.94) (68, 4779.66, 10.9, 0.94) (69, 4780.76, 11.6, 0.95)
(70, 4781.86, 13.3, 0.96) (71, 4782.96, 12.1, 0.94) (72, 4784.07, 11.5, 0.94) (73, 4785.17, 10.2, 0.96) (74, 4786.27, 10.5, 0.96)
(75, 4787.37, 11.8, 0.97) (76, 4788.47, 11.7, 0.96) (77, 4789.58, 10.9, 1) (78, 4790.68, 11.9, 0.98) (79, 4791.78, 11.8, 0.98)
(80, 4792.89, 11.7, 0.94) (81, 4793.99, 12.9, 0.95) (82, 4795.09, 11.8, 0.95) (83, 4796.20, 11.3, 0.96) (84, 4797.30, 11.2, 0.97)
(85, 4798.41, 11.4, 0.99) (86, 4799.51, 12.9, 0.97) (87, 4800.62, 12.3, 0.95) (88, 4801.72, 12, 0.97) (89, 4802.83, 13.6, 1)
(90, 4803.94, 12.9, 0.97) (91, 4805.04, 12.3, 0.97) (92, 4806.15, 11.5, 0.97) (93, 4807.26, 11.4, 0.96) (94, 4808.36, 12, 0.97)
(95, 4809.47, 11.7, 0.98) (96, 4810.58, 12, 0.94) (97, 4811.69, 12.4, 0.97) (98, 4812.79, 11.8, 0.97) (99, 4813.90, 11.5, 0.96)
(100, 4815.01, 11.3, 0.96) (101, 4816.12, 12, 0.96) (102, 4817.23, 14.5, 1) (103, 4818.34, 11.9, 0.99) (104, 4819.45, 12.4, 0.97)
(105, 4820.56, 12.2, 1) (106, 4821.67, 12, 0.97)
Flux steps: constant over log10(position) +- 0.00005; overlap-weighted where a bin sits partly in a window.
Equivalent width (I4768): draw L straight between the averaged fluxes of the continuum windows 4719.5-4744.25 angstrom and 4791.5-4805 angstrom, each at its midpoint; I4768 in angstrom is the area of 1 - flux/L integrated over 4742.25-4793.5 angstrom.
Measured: 1.5 angstrom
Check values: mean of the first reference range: 11.2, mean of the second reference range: 12.2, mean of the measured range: 11.4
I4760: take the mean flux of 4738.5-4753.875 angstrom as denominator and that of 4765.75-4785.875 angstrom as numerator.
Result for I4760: 1.02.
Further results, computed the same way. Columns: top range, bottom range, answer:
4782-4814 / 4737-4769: 1.05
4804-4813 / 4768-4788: 1.04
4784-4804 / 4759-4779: 1.04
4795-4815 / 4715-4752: 1.07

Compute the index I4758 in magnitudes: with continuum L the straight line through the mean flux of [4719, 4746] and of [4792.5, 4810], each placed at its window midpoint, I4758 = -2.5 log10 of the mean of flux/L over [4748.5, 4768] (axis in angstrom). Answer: 0.03 mag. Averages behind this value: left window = 11.2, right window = 12.1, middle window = 11.2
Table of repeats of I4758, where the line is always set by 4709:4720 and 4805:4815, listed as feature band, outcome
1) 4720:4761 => 0.00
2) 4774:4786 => -0.02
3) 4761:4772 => 0.04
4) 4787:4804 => -0.03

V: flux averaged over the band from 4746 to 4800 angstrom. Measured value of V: 11.4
